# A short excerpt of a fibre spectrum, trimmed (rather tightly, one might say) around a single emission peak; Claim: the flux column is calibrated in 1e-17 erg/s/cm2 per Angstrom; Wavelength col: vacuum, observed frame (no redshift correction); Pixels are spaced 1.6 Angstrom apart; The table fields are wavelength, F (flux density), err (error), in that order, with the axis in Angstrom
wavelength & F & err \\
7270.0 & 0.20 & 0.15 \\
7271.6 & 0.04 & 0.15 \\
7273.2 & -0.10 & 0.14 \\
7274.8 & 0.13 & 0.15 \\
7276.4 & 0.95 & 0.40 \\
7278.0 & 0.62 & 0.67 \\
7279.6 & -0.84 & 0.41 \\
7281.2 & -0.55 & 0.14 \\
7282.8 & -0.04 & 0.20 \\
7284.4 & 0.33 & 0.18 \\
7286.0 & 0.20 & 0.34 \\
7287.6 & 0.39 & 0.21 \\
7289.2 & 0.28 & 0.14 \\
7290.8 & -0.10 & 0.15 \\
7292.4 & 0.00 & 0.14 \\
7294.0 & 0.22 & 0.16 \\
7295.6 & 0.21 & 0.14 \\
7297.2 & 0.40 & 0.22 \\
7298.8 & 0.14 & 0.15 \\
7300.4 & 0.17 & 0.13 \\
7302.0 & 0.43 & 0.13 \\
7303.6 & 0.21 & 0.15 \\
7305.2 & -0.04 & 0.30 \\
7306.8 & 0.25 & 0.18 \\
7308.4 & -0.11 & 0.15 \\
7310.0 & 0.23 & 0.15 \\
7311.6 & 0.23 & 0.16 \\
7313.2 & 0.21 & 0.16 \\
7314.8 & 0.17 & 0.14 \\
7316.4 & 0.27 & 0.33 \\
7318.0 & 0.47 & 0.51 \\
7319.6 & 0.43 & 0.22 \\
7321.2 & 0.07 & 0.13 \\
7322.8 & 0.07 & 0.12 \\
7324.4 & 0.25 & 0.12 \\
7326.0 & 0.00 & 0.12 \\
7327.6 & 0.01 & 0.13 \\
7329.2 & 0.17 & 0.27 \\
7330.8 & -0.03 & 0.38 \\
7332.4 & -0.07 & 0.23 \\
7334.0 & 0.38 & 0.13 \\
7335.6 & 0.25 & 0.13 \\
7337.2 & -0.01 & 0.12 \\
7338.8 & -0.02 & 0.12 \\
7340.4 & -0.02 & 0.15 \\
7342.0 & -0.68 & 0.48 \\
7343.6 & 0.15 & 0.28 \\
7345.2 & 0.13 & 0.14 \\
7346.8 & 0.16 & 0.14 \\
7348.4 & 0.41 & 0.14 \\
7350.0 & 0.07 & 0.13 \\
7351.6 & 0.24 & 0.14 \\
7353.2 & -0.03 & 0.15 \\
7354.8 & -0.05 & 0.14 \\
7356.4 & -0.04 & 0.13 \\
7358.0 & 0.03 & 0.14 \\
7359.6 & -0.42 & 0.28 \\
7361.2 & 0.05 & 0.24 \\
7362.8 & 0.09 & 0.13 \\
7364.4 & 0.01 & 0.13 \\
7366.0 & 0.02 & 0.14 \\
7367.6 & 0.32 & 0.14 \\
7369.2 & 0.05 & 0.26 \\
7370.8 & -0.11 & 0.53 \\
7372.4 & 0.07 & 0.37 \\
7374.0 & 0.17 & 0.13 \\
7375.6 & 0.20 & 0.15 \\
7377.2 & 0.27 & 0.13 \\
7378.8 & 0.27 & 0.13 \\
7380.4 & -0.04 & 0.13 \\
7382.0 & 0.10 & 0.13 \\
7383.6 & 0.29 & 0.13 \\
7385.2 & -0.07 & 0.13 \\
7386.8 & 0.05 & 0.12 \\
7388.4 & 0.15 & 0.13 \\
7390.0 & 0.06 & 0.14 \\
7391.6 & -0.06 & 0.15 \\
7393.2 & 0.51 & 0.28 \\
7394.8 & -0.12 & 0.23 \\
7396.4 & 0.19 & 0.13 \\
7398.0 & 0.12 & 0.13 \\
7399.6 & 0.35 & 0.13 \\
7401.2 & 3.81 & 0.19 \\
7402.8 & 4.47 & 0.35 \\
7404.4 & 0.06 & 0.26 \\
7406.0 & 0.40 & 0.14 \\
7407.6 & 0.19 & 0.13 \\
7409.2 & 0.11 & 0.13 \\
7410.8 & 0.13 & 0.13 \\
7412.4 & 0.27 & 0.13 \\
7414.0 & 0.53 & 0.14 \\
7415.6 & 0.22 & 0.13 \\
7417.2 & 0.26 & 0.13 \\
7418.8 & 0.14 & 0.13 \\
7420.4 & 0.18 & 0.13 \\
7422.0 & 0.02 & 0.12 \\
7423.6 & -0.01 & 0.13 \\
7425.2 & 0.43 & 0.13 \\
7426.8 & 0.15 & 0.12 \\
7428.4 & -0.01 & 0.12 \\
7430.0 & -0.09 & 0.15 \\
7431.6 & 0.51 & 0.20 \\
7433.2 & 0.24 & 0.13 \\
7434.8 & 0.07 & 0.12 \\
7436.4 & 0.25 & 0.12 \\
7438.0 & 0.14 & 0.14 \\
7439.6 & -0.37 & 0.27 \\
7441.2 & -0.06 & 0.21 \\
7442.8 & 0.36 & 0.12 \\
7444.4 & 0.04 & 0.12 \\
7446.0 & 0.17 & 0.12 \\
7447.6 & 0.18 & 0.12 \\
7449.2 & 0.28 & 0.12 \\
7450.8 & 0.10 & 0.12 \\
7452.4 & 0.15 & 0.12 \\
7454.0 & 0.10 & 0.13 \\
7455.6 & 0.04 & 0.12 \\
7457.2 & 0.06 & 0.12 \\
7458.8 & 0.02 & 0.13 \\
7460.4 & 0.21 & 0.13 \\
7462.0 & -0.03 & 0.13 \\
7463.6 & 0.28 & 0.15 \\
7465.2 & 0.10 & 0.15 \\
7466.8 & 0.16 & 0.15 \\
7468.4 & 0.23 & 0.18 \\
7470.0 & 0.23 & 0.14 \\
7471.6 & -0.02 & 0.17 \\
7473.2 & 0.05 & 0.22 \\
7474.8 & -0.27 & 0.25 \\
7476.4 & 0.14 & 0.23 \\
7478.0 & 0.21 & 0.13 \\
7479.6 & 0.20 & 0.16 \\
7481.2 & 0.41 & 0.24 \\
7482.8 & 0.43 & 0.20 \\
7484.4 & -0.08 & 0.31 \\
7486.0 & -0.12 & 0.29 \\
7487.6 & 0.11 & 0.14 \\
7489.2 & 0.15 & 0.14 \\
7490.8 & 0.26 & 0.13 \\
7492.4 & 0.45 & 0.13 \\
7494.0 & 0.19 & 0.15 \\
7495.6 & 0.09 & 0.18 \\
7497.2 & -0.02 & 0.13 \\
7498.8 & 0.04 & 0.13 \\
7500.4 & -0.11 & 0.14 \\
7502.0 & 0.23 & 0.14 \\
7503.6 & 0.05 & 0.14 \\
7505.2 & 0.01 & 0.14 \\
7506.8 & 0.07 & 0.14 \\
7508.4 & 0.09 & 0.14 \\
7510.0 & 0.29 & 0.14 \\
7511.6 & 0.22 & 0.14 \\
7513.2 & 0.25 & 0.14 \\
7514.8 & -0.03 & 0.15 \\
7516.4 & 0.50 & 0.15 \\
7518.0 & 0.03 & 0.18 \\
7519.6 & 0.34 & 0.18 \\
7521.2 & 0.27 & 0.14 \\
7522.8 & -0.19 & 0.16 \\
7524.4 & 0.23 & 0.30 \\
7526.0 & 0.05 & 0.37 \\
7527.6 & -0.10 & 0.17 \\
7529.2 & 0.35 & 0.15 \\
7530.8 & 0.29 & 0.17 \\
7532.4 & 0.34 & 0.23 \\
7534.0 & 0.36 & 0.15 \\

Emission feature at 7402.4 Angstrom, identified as H-alpha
